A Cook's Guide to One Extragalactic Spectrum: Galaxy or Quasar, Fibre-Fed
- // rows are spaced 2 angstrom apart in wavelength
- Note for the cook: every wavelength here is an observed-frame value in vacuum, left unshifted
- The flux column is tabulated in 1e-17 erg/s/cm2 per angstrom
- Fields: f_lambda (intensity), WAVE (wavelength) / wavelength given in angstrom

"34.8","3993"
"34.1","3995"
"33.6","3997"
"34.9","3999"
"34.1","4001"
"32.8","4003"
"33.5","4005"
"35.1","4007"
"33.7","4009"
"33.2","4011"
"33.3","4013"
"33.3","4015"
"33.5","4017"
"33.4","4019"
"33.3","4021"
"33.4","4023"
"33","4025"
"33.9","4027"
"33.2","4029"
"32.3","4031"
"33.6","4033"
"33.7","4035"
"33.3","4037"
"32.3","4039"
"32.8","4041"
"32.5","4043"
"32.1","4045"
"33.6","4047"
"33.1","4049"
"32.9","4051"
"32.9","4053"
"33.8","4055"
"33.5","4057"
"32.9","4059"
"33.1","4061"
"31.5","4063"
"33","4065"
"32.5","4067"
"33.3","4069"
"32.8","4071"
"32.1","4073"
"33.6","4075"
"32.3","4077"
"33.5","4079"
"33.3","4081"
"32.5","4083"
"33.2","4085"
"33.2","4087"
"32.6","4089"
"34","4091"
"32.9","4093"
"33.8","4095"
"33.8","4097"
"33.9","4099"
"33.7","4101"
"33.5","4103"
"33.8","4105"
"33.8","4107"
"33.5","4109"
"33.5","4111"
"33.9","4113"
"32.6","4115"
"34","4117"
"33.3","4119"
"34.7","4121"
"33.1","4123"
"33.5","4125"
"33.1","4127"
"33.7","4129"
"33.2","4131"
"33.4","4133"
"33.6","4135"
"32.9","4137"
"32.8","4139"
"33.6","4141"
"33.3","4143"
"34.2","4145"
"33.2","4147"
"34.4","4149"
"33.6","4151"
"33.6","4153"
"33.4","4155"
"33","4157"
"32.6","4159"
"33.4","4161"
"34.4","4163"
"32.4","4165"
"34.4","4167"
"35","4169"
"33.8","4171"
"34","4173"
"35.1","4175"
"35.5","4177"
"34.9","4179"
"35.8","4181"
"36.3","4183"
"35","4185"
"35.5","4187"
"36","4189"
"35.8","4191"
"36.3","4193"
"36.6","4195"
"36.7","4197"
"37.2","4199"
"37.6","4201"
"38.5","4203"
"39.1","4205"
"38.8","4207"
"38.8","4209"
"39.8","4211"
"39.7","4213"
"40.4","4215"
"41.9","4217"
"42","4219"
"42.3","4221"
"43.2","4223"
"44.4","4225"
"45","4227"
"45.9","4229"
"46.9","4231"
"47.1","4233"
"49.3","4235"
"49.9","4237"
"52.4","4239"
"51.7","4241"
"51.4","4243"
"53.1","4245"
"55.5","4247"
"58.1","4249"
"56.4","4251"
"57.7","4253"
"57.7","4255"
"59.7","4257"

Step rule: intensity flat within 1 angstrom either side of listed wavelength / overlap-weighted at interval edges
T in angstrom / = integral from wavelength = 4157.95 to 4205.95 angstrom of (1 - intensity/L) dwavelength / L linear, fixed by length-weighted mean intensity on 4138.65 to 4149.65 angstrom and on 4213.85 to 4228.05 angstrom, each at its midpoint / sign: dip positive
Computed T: 3.28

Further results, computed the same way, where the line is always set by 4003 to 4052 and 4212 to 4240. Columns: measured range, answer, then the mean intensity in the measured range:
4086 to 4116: 3.27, 33.5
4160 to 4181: 3.71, 34.4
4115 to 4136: 2.98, 33.5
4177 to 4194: 2.77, 35.7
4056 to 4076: 1.52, 32.8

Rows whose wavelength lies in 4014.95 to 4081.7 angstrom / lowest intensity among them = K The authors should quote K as 31.5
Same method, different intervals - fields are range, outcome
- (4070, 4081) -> 32.1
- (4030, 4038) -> 32.3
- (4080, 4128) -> 32.5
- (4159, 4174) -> 32.4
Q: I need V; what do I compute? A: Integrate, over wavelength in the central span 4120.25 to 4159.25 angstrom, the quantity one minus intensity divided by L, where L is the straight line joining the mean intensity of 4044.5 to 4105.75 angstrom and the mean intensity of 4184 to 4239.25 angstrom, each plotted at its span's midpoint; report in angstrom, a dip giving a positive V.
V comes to 3.6 angstrom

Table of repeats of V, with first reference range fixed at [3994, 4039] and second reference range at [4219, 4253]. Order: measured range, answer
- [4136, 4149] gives 2.83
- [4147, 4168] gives 4.94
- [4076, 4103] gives 3.87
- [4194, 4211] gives 3.28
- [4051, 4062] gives 0.98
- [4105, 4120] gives 2.59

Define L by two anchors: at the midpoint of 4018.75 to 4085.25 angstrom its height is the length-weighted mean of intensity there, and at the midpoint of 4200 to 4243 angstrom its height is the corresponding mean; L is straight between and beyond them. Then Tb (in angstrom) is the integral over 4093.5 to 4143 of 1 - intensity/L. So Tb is 4.9 angstrom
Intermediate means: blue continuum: 33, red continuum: 43.7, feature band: 33.5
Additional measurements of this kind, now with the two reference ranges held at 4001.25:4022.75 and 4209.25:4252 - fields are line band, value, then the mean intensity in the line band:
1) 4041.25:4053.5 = 1.0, 32.8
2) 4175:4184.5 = 1.8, 35.5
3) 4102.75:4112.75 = 1.5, 33.6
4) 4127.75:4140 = 2.4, 33.3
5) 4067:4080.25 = 1.6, 32.9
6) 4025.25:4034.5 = 0.4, 33.3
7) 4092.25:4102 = 1.3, 33.6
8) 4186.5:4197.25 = 2.1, 36.1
